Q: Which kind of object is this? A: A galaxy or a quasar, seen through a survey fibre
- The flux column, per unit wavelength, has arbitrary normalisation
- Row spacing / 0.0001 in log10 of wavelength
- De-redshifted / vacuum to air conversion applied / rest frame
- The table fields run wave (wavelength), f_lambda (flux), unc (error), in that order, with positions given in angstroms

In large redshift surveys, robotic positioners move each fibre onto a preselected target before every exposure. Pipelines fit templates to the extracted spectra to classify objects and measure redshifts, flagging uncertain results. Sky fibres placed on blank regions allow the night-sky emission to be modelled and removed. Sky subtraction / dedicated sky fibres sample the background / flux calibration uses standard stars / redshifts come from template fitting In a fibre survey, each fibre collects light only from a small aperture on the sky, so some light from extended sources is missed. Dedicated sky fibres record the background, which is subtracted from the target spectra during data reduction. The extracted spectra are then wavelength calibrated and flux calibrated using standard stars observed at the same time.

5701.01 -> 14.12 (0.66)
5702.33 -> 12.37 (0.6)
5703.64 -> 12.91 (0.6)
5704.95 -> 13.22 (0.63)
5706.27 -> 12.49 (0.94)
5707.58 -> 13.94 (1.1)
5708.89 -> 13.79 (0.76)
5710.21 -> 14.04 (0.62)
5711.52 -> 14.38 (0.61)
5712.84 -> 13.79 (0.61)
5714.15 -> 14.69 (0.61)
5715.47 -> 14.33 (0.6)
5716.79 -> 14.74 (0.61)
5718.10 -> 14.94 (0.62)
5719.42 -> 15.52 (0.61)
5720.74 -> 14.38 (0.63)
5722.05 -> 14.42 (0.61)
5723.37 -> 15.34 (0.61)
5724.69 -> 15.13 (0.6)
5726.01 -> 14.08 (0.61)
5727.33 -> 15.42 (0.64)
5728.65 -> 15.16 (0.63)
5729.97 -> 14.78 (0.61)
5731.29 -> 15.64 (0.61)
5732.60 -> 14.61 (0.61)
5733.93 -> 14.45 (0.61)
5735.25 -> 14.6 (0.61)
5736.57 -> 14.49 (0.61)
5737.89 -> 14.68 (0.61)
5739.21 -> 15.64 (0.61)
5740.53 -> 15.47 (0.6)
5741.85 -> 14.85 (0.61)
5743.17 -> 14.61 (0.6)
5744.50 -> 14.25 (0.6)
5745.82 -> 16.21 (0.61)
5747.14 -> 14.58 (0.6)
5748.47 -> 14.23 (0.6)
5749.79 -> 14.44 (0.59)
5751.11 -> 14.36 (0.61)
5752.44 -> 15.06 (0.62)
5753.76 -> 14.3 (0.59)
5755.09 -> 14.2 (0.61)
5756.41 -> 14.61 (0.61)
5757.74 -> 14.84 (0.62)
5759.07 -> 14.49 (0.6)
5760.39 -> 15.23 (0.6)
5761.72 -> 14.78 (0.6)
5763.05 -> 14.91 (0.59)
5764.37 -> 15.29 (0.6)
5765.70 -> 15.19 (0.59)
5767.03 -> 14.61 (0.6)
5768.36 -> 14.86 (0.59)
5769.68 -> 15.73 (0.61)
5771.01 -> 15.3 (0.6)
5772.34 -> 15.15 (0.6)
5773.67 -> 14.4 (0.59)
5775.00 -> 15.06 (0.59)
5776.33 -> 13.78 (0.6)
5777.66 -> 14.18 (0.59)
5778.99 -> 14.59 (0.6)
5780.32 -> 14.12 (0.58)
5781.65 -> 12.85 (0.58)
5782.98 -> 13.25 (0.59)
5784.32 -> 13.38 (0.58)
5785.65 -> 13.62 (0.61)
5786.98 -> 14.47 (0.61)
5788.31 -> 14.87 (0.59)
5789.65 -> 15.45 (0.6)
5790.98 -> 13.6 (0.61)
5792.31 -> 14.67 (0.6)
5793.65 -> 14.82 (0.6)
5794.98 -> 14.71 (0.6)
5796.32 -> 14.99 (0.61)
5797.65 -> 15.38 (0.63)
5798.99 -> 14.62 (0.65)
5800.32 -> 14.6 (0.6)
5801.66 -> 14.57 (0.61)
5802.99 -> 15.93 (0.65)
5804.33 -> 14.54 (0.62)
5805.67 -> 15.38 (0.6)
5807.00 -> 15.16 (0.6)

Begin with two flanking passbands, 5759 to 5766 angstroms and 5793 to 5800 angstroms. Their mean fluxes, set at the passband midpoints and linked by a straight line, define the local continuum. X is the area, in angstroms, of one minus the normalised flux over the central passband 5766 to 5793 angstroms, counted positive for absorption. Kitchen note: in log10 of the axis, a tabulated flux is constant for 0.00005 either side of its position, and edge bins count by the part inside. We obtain 1.00 angstroms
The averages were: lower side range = 15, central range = 14.4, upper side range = 14.9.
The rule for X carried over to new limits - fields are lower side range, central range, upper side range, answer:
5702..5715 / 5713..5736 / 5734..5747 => -0.87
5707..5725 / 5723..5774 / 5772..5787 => -2.15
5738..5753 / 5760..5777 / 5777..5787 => -0.92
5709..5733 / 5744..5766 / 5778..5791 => -0.61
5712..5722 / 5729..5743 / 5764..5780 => -0.22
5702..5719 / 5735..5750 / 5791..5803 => -0.68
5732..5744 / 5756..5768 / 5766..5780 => -0.09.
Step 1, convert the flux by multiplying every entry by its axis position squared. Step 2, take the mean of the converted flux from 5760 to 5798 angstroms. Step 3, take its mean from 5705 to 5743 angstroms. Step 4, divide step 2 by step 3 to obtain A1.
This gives 1.0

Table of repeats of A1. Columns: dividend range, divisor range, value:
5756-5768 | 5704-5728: 1.05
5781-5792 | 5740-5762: 0.96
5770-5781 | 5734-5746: 0.99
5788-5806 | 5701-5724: 1.09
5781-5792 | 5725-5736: 0.96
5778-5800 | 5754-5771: 0.97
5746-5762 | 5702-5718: 1.08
